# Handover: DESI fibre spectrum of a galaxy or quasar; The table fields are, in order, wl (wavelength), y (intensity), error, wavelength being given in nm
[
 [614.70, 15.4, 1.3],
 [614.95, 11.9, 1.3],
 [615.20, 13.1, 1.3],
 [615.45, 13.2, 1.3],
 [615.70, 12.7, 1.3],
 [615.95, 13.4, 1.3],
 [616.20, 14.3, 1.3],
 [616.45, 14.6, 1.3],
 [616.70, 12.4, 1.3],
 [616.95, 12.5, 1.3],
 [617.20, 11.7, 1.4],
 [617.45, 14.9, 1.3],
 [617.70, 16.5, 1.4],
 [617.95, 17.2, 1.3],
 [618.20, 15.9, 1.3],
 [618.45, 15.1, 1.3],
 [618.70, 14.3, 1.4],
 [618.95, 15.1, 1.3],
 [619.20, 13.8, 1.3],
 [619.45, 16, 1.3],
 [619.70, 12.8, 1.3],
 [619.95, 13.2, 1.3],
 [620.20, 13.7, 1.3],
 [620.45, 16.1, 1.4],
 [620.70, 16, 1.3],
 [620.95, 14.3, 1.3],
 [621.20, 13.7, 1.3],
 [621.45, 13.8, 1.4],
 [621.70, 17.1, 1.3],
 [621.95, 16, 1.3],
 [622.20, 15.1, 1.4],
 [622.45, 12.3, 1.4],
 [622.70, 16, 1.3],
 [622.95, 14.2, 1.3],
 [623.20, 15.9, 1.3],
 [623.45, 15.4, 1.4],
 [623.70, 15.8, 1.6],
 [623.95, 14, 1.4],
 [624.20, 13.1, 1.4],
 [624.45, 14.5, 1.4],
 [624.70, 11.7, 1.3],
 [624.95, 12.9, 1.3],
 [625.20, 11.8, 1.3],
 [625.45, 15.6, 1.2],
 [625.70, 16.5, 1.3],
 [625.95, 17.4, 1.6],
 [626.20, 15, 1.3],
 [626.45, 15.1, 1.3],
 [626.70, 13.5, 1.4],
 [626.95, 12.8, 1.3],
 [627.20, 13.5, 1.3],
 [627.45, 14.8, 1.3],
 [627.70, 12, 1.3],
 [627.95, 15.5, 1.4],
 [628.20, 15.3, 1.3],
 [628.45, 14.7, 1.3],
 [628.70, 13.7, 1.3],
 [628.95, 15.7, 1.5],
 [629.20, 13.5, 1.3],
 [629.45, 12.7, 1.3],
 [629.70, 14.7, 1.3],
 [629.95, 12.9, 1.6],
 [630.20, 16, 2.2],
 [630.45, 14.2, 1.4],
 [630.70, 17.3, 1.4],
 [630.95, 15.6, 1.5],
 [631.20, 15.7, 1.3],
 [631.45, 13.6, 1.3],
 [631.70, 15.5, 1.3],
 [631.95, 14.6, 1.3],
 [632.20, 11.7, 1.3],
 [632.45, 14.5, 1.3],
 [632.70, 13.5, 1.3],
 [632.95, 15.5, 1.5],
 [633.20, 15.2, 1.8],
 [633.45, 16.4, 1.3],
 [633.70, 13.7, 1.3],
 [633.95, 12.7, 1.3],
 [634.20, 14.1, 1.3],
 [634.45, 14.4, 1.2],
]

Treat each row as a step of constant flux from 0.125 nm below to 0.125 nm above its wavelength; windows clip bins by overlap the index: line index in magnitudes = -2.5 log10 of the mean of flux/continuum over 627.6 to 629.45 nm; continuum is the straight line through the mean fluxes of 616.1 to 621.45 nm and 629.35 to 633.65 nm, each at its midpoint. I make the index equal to 0.03 mag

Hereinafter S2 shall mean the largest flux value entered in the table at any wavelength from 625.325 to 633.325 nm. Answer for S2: 17.4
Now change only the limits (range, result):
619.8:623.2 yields 17.1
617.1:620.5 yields 17.2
